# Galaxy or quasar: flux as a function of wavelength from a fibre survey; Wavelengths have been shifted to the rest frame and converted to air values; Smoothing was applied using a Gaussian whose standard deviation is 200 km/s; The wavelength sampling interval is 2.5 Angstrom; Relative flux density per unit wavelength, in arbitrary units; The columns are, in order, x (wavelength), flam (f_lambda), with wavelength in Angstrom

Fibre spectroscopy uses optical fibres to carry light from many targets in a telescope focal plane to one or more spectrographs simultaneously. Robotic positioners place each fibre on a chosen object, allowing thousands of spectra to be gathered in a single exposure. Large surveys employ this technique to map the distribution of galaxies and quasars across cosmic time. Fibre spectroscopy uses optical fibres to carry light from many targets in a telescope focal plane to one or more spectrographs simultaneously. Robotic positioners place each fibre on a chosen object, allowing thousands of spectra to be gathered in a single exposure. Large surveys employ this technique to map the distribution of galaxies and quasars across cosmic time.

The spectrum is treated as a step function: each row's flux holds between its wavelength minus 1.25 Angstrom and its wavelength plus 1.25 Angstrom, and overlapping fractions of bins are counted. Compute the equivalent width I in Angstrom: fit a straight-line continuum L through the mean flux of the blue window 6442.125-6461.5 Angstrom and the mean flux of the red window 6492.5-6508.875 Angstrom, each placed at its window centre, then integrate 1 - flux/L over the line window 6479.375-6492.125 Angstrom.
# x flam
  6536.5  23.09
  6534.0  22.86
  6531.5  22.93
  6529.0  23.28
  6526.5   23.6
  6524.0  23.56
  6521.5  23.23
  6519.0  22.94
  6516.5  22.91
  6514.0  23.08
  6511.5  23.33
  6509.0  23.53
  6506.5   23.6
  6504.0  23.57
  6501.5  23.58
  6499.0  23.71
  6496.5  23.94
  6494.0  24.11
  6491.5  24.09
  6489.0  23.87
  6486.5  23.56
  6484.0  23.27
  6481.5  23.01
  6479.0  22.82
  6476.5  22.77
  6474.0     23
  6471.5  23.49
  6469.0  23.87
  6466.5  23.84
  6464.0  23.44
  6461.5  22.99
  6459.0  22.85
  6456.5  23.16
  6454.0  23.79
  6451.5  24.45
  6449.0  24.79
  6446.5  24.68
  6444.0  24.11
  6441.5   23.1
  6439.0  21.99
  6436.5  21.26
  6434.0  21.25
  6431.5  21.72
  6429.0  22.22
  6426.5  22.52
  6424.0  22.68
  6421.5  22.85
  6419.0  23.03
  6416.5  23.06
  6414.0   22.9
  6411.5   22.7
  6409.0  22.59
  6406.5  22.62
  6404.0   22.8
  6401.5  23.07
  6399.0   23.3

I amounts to 0.16 Angstrom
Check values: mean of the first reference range 23.9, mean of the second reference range 23.7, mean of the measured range 23.5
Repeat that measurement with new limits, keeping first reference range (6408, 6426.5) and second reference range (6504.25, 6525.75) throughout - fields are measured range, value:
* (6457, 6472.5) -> -0.2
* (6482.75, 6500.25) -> -0.5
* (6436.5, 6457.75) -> -0.6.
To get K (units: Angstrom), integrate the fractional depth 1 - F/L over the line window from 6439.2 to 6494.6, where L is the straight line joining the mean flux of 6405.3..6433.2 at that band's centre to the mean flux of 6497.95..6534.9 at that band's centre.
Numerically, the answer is -1.46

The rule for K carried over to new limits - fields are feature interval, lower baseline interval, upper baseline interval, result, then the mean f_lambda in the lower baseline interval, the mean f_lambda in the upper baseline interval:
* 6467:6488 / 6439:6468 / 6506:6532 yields 0.2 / 23.7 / 23.3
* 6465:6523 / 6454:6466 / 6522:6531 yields -0.3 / 23.2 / 23.4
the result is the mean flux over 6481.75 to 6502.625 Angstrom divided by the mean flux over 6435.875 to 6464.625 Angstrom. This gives 1.0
